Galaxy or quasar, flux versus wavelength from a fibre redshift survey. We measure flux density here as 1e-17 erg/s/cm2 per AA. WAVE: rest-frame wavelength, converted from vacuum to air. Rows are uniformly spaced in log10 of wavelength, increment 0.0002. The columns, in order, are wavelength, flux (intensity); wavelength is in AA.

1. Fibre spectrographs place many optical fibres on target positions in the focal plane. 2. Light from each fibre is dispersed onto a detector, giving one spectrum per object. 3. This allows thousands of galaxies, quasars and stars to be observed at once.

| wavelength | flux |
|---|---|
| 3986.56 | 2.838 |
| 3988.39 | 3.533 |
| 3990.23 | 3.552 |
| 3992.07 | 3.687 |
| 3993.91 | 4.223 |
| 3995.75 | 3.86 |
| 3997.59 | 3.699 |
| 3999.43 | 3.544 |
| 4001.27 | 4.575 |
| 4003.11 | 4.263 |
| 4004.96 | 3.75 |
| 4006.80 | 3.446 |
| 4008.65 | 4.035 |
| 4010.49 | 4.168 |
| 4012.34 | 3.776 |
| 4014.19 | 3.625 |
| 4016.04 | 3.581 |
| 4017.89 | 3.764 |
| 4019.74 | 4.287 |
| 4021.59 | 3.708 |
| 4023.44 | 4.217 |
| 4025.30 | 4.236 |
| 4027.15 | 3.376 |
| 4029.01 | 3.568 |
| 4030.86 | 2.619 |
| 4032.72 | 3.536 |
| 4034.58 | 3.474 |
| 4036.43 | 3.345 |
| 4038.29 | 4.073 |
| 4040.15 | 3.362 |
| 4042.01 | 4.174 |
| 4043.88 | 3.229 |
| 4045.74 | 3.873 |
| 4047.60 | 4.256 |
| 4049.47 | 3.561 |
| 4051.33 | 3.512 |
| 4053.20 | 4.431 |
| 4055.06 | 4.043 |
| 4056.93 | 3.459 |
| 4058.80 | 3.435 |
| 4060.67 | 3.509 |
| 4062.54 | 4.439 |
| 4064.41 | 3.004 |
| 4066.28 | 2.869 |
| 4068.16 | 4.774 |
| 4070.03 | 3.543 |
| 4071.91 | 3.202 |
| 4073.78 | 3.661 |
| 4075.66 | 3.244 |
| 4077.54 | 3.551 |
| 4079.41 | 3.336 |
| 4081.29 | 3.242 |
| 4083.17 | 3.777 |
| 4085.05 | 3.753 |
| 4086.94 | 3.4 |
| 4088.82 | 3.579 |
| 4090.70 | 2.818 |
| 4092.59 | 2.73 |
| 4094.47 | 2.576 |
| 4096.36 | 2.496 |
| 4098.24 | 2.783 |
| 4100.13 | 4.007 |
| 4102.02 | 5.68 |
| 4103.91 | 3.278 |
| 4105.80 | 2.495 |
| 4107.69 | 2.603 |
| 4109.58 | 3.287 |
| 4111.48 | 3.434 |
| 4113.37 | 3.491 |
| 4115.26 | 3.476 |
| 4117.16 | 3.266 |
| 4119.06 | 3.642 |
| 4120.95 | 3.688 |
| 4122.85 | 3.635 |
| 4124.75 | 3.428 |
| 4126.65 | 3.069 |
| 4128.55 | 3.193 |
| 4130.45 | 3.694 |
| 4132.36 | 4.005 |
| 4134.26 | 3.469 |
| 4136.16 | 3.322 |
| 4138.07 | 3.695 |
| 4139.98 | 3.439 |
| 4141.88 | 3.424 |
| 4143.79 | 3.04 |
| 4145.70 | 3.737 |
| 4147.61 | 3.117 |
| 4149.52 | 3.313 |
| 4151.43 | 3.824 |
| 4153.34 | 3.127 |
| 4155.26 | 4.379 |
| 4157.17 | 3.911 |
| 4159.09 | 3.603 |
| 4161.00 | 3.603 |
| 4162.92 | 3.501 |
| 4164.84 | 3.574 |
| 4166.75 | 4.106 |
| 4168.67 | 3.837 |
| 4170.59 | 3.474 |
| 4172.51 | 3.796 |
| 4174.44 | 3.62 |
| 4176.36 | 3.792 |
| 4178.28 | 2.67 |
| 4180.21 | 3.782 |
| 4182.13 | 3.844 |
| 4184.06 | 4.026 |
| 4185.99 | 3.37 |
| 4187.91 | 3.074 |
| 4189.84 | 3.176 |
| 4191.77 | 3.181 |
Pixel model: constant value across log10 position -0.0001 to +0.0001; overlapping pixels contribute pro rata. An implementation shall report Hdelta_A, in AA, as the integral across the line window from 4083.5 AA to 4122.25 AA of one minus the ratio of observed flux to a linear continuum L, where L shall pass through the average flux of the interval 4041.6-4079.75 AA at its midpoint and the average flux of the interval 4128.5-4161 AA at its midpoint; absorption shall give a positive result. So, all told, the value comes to 3.0 AA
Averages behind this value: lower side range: 3.67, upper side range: 3.56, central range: 3.33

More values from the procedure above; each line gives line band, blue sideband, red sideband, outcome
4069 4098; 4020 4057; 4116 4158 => 3.0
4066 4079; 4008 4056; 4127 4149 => 0.2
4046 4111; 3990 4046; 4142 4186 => 3.8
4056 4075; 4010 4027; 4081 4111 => -0.3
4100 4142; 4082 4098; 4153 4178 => -1.8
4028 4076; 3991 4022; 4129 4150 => 1.5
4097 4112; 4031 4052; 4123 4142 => 0.4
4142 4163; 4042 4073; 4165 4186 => 0.7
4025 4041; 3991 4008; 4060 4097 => 0.8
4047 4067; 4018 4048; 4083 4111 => -0.8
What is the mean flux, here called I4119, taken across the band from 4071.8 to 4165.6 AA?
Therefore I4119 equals 3.43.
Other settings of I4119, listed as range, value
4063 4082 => 3.47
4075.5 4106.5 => 3.35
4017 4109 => 3.55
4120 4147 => 3.48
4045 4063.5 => 3.85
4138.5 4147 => 3.42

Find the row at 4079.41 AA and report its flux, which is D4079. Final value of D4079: 3.336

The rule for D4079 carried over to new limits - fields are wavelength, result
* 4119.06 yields 3.642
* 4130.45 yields 3.694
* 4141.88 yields 3.424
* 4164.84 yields 3.574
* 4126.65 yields 3.069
